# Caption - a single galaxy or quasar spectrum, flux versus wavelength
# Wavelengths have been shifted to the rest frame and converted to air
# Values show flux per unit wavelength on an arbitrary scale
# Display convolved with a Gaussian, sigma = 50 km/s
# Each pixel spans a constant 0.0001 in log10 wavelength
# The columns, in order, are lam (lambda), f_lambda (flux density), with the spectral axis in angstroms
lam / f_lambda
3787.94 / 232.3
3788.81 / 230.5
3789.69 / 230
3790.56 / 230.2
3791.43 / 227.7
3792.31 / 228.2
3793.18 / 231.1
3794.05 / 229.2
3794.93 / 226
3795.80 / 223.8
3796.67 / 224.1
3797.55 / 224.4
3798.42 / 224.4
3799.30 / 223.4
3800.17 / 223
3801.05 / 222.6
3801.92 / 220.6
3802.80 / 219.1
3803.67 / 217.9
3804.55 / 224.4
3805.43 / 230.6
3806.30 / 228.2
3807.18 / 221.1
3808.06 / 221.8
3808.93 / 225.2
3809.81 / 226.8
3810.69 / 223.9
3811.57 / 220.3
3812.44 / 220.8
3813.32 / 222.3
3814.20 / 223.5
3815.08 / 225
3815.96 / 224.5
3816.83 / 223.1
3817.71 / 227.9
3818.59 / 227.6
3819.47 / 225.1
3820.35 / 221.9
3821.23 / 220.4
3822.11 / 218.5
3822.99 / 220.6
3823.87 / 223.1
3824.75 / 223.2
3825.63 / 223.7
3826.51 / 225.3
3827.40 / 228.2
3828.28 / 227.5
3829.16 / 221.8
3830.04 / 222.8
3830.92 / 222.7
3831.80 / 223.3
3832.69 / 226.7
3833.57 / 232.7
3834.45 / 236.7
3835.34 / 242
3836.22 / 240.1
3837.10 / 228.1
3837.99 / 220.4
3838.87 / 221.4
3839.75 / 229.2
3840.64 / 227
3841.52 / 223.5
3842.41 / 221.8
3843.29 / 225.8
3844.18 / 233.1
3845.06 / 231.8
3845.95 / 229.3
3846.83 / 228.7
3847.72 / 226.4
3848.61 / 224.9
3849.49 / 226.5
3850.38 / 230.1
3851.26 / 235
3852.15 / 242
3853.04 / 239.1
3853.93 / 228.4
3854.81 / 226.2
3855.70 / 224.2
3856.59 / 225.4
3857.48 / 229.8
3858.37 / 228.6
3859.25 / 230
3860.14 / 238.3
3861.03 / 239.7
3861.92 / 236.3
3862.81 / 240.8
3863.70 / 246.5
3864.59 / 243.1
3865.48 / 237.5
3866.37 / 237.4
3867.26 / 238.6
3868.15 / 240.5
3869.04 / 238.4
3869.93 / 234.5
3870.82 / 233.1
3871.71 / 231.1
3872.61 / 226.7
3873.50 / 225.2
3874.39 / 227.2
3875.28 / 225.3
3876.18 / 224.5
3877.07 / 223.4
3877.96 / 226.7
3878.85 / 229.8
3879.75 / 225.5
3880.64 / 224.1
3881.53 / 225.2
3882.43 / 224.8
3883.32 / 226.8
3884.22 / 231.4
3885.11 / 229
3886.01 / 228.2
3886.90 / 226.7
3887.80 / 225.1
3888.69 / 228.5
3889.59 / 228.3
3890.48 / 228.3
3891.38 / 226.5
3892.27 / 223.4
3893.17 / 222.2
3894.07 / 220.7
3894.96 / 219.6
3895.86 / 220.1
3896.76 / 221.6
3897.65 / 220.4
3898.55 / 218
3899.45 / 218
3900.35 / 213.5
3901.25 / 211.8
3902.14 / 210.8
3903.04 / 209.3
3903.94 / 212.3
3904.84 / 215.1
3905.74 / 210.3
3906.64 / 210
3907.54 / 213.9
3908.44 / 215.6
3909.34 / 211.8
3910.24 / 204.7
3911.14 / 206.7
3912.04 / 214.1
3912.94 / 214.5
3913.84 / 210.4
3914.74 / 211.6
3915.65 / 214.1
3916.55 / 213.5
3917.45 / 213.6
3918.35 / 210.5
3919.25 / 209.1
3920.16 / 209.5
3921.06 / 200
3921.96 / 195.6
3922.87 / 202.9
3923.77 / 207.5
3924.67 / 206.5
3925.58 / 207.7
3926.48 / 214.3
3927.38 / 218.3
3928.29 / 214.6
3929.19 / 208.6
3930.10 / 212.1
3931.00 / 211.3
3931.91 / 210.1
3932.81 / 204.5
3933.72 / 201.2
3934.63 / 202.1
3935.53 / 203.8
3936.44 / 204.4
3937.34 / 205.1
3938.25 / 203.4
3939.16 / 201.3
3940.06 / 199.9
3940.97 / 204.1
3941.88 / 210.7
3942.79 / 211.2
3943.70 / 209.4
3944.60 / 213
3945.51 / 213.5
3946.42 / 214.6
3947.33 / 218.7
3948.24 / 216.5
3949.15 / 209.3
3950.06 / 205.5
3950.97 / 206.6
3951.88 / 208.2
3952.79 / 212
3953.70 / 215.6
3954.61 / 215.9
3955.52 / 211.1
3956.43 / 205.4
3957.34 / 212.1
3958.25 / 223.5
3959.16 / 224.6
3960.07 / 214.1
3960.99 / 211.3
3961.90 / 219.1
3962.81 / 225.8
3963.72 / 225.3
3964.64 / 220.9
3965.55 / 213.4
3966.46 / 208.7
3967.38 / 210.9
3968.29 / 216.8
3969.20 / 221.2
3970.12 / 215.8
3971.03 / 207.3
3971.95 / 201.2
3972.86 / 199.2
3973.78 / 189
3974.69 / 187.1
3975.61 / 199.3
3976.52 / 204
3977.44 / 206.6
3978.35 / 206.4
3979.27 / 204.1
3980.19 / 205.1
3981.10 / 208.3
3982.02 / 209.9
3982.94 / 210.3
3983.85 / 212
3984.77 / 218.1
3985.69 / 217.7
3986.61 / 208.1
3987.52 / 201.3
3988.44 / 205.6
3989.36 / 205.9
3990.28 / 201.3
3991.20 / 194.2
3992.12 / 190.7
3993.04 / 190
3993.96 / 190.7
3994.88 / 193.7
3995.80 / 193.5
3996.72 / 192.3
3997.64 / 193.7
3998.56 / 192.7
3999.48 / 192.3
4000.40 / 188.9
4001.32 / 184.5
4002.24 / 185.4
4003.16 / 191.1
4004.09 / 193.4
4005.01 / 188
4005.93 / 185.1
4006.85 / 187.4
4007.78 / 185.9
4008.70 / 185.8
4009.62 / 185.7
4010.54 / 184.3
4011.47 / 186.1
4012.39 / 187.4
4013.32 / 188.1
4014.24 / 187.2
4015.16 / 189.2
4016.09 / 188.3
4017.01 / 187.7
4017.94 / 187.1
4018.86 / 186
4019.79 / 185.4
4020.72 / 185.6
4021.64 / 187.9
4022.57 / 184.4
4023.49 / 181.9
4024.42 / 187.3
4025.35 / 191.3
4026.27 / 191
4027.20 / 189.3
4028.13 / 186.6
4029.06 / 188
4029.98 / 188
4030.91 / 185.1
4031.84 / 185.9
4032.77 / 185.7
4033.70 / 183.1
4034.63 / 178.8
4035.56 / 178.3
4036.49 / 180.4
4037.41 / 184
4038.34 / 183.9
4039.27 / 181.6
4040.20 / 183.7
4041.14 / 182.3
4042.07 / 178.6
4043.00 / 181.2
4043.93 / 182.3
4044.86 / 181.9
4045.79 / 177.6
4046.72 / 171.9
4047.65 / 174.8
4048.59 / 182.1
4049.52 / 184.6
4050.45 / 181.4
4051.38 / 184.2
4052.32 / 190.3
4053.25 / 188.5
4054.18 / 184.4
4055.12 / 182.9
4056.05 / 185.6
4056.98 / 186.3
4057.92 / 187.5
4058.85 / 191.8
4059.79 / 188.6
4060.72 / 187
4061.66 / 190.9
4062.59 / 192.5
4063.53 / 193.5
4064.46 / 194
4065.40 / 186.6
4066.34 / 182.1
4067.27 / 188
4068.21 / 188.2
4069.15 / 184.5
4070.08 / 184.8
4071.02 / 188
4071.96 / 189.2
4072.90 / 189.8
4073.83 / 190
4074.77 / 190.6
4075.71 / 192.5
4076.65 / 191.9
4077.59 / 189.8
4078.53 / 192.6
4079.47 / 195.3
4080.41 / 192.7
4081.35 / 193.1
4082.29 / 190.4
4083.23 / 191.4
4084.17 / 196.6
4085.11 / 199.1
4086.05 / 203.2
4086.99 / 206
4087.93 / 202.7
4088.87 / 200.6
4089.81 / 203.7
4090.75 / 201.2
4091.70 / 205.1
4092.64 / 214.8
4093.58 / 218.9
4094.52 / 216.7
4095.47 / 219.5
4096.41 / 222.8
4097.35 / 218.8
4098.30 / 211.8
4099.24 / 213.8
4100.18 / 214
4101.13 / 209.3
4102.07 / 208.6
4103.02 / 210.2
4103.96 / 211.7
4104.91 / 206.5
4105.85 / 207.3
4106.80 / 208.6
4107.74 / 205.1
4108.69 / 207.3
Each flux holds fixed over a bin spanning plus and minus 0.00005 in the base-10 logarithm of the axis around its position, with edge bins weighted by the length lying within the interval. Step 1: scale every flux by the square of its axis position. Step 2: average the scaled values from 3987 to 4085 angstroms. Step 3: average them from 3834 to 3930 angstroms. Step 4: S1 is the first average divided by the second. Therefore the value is 0.91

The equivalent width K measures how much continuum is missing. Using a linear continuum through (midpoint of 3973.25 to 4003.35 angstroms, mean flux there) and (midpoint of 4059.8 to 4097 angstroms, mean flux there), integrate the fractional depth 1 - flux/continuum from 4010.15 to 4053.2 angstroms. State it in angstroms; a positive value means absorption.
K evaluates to 2.94 angstroms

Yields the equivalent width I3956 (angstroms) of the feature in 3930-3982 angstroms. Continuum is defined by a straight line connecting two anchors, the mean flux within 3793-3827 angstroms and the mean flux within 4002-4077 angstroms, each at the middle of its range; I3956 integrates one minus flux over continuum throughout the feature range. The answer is -2.5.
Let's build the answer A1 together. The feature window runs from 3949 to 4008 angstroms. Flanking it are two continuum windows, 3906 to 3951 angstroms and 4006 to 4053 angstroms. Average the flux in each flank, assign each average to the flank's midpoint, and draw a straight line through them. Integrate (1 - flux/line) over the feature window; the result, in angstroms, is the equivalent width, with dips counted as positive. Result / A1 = -2.2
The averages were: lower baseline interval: 209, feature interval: 204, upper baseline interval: 185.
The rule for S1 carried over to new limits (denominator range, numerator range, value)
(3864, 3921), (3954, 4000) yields 0.97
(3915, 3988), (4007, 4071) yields 0.92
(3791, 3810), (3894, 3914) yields 1.01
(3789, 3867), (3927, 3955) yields 0.97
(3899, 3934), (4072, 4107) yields 1.05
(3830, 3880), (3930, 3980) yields 0.96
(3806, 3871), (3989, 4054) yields 0.89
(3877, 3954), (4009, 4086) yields 0.93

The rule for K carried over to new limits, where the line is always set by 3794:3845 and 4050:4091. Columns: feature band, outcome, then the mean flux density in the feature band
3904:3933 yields 0.2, 210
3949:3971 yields -0.9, 215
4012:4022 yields 0.6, 187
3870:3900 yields -1.3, 225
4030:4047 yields 1.2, 182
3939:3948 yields -0.1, 210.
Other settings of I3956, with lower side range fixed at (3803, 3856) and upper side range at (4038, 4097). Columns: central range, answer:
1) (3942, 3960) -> -0.38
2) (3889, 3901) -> -0.26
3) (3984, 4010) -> 0.94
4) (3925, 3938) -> 0.19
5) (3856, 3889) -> -1.66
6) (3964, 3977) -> -0.08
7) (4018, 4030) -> 0.65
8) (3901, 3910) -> 0.14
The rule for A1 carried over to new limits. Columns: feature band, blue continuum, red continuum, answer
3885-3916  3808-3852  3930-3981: -0.08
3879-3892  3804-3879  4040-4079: -0.42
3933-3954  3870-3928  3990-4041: -0.19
